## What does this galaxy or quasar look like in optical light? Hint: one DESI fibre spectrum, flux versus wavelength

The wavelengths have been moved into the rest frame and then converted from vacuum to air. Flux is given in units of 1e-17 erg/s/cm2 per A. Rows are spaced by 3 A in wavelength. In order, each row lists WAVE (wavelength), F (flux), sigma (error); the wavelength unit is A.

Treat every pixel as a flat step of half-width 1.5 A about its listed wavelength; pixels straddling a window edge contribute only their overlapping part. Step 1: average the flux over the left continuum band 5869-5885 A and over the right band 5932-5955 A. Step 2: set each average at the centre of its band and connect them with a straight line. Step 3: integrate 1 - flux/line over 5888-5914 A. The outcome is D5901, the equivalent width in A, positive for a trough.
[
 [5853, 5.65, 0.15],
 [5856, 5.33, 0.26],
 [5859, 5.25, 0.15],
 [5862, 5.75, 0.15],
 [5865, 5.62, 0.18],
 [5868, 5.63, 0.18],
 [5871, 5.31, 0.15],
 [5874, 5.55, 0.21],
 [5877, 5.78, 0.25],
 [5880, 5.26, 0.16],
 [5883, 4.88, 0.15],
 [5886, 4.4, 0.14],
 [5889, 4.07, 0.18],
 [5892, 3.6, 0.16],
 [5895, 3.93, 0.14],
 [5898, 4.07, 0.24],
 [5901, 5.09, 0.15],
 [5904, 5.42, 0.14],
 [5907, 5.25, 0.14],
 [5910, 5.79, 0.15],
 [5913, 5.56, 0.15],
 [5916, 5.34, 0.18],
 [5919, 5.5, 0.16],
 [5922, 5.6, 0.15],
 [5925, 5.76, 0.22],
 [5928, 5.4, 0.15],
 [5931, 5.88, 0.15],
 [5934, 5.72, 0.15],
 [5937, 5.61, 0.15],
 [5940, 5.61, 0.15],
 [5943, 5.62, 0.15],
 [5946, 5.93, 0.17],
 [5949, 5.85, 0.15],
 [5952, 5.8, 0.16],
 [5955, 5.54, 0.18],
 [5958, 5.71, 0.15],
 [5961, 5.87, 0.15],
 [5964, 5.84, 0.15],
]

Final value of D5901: 3.47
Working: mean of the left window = 5.33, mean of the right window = 5.72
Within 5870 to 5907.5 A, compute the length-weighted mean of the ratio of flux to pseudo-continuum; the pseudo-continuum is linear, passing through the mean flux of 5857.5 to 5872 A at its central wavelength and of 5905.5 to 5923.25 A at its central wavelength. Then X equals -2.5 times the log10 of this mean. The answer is 0.15 mag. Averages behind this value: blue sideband 5.52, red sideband 5.51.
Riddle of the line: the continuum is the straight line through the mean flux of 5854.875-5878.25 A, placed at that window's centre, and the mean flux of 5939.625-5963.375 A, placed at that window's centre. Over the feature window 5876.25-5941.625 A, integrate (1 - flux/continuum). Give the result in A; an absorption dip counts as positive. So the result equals 5.7 A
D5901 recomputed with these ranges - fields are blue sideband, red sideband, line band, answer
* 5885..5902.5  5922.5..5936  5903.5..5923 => -1.9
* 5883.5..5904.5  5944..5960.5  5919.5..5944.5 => -1.8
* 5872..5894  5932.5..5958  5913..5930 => -0.6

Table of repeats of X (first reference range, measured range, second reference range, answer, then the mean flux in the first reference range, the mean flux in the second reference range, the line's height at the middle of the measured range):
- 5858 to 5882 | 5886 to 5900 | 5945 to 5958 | 0.359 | 5.51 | 5.77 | 5.58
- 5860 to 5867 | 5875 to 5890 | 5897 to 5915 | 0.113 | 5.65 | 5.23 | 5.46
